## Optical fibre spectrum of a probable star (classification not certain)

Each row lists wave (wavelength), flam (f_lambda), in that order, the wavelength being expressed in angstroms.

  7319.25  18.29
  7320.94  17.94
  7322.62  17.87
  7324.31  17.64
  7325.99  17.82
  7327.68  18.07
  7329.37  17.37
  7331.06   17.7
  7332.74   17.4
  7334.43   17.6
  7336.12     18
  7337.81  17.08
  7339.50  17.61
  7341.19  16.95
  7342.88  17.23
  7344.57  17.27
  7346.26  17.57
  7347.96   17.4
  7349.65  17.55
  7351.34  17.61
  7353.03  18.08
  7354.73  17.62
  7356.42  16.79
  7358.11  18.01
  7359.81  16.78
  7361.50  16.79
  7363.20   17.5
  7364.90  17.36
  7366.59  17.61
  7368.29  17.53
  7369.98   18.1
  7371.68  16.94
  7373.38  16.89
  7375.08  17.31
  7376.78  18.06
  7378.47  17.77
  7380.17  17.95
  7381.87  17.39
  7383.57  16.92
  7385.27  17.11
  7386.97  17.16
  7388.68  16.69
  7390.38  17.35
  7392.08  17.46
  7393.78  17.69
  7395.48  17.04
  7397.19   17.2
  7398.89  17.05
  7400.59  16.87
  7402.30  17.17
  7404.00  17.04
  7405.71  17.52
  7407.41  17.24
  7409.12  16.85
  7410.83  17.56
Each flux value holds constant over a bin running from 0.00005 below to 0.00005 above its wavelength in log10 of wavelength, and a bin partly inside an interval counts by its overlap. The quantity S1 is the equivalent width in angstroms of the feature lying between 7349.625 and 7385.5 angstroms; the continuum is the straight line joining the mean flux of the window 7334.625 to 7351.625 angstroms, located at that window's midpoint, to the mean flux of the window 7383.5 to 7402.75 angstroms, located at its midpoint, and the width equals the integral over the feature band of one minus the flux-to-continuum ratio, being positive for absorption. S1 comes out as -0.32 angstroms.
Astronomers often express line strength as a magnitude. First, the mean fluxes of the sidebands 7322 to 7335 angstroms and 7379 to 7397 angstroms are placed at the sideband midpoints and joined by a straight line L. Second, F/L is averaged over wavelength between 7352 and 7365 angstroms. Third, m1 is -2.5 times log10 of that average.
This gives 0.01 mag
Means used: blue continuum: 17.7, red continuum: 17.3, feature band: 17.4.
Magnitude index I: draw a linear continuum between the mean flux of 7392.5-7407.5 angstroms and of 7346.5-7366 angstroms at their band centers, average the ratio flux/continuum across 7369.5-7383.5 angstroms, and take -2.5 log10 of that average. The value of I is -0.01 mag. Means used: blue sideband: 17.4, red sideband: 17.2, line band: 17.5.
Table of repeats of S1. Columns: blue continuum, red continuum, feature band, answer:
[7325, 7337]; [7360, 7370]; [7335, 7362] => 0.22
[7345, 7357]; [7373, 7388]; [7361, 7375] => 0.08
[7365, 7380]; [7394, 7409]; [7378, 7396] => 0.03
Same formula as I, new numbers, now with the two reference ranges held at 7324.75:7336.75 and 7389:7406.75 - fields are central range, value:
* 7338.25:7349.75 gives 0.02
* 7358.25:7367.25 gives 0.01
